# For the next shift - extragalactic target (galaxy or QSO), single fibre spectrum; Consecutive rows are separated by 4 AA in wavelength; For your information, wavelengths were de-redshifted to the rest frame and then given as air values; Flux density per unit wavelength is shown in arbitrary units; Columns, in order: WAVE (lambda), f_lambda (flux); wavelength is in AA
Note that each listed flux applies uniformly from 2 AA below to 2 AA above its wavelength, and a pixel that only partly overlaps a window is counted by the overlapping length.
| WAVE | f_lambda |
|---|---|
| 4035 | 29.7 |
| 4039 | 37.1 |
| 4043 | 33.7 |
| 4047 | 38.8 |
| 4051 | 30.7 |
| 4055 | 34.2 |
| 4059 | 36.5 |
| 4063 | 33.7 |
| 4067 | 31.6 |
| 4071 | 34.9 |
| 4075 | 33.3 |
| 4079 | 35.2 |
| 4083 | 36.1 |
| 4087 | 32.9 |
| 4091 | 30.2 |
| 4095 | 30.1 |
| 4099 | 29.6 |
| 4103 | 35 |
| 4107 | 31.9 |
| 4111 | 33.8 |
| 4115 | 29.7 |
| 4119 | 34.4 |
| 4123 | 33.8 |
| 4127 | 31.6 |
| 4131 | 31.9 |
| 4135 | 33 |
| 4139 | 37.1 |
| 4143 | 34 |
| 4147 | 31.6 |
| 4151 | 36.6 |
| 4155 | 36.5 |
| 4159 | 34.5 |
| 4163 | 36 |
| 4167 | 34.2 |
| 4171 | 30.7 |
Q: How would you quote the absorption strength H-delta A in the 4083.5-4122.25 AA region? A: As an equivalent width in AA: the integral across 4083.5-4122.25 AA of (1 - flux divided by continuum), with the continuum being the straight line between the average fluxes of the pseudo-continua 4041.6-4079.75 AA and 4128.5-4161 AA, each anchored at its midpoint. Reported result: 2.4 AA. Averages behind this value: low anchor 34.2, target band 32.2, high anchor 34.4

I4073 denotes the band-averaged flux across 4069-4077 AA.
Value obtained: 34.1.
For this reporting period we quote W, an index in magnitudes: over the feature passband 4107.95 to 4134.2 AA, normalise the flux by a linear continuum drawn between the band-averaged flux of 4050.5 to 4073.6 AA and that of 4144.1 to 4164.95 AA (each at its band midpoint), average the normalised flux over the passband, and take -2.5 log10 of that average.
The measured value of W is 0.07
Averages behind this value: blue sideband 33.8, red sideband 35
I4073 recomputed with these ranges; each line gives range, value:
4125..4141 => 33.4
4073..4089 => 34.4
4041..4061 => 34.8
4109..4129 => 32.7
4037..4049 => 36.5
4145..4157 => 34.9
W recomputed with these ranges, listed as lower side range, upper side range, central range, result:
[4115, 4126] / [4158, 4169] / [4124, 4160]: 0.00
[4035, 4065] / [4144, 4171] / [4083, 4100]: 0.10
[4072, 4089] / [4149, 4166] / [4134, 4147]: 0.04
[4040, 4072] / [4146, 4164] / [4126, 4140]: 0.05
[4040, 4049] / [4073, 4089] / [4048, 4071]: 0.06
